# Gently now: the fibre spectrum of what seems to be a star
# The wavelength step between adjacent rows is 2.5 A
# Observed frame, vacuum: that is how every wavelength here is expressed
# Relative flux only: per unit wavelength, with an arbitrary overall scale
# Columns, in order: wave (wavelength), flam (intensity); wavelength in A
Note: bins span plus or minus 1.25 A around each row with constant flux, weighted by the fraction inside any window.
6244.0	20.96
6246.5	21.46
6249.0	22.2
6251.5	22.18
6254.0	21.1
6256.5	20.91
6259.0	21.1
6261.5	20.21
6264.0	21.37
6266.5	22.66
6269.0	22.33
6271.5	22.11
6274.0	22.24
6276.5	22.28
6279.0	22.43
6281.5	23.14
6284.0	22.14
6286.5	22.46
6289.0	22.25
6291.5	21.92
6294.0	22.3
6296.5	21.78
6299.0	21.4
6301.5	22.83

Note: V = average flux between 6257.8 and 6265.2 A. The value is 20.9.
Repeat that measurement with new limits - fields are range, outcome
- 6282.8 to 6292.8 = 22.2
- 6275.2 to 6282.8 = 22.6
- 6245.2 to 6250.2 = 21.8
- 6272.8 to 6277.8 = 22.3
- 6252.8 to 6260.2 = 21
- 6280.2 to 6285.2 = 22.6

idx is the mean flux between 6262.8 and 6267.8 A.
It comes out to 22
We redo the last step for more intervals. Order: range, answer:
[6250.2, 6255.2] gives 21.7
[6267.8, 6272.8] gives 22.2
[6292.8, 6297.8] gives 22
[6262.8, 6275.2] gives 22.1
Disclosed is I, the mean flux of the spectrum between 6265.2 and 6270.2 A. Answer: 22.5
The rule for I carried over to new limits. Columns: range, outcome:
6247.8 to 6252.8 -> 22.2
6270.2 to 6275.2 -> 22.2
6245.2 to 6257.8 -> 21.6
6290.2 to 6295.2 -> 22.1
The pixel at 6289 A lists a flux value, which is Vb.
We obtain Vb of 22.25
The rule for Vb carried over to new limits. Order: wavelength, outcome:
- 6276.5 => 22.28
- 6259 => 21.1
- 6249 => 22.2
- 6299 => 21.4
